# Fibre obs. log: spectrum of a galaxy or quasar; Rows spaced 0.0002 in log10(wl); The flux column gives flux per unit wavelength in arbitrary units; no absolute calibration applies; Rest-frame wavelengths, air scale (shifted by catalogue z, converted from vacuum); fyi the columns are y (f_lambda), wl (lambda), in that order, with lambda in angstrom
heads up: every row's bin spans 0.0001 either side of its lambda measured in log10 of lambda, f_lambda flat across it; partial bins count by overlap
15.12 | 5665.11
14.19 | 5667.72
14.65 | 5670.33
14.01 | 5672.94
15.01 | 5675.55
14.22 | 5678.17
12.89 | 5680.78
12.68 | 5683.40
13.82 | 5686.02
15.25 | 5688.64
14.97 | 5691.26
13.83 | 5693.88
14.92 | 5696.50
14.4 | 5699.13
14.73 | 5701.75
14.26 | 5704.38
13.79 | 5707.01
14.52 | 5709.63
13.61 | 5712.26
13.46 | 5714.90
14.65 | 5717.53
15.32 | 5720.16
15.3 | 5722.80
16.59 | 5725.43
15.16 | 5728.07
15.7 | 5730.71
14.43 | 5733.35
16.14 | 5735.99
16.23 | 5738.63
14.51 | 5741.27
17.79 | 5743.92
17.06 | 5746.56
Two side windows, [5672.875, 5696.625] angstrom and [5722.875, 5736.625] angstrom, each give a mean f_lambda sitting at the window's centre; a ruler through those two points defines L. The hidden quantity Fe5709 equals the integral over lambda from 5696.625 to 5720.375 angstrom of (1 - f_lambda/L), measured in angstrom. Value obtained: 0.9 angstrom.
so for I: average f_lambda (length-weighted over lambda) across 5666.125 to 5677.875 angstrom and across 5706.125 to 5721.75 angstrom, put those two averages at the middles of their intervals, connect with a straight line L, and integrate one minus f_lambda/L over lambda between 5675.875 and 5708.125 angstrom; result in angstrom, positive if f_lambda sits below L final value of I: 0.4 angstrom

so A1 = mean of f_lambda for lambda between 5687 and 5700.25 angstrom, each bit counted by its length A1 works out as 14.7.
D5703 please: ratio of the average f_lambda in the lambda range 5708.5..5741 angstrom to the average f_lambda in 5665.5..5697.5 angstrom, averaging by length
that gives 1.06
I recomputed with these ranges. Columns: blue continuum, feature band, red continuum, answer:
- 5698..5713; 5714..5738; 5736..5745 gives 0.15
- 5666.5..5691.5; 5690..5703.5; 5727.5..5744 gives 0.02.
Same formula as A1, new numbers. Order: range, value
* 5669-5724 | 14.3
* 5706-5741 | 15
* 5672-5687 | 13.8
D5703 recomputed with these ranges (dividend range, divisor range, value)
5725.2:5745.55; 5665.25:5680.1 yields 1.10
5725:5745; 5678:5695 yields 1.13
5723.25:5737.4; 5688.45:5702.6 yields 1.07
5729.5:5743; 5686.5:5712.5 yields 1.07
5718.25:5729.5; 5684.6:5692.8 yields 1.06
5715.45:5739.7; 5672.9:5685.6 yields 1.12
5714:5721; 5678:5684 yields 1.10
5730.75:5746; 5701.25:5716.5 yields 1.13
